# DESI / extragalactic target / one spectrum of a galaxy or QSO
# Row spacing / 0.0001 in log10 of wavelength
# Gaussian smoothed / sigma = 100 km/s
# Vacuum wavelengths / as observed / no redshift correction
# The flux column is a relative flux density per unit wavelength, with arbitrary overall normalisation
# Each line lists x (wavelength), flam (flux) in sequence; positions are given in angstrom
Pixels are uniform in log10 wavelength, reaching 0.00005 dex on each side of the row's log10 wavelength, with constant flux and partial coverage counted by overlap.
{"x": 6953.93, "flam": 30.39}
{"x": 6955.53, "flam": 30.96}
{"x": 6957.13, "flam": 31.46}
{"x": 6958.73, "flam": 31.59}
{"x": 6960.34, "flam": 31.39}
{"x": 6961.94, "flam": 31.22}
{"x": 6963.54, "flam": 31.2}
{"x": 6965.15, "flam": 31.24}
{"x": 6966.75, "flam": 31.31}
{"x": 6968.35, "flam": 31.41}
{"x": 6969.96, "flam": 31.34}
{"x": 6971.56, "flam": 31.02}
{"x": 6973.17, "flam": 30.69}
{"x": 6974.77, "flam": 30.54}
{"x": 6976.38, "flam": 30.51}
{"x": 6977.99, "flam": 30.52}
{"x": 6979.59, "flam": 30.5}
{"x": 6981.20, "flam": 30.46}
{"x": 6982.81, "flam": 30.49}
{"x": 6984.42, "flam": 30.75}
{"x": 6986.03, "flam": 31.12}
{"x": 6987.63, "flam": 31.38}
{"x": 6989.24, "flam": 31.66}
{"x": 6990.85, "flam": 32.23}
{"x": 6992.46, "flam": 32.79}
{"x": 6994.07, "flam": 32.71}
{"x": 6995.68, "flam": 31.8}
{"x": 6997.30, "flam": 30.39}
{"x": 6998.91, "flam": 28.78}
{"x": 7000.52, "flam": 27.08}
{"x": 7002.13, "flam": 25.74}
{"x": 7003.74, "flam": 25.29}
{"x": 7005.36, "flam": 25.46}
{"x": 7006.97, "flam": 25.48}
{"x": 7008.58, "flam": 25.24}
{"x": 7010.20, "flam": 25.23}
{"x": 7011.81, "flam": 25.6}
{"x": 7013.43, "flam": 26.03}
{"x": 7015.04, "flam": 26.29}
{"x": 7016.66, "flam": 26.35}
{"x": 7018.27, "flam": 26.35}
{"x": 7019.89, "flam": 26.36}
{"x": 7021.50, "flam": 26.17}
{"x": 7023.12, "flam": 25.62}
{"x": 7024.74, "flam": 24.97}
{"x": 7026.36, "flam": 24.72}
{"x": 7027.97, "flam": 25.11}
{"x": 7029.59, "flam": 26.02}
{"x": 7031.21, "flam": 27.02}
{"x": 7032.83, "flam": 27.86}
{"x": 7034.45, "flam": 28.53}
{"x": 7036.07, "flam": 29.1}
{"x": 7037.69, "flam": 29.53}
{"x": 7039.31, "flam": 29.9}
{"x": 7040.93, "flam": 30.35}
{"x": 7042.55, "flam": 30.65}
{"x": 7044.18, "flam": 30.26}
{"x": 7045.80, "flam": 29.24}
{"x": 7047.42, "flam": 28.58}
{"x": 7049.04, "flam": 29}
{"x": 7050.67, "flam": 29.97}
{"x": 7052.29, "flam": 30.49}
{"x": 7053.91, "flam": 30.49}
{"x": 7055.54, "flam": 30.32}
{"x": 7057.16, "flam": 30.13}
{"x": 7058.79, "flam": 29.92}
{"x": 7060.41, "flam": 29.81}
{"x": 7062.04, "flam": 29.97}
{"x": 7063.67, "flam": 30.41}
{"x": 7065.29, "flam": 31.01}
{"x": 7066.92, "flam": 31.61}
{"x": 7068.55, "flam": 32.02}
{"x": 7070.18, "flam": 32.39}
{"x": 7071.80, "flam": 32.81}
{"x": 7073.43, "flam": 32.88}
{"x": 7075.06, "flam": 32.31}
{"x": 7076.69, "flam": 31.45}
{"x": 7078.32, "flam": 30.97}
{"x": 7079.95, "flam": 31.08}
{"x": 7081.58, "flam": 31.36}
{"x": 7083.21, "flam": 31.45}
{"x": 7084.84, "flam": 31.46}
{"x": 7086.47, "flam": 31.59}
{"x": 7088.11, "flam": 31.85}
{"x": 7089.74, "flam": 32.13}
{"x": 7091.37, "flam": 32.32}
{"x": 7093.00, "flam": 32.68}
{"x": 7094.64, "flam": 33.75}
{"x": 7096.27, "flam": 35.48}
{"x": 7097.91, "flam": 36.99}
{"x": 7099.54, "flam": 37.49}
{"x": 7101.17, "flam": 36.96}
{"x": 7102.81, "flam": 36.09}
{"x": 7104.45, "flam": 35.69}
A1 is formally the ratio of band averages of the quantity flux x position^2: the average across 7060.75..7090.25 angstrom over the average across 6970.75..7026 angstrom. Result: 1.1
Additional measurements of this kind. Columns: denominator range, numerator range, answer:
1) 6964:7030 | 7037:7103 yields 1.13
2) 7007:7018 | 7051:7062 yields 1.18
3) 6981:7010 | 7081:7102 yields 1.18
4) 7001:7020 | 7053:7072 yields 1.21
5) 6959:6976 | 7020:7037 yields 0.87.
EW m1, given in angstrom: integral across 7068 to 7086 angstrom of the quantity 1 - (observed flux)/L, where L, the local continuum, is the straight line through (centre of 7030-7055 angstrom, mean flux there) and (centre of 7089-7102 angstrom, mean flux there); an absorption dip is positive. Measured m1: 0.6 angstrom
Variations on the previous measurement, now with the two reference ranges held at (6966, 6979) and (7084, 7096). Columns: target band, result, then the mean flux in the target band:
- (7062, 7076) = 0.14 angstrom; 31.8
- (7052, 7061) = 0.50 angstrom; 30.2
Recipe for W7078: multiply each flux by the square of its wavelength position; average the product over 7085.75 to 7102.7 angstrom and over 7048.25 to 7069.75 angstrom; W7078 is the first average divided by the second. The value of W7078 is 1.14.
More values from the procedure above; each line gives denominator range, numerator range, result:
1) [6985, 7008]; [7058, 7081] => 1.09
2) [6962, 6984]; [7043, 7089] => 1.03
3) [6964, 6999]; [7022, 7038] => 0.87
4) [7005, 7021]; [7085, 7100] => 1.33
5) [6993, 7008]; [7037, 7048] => 1.07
